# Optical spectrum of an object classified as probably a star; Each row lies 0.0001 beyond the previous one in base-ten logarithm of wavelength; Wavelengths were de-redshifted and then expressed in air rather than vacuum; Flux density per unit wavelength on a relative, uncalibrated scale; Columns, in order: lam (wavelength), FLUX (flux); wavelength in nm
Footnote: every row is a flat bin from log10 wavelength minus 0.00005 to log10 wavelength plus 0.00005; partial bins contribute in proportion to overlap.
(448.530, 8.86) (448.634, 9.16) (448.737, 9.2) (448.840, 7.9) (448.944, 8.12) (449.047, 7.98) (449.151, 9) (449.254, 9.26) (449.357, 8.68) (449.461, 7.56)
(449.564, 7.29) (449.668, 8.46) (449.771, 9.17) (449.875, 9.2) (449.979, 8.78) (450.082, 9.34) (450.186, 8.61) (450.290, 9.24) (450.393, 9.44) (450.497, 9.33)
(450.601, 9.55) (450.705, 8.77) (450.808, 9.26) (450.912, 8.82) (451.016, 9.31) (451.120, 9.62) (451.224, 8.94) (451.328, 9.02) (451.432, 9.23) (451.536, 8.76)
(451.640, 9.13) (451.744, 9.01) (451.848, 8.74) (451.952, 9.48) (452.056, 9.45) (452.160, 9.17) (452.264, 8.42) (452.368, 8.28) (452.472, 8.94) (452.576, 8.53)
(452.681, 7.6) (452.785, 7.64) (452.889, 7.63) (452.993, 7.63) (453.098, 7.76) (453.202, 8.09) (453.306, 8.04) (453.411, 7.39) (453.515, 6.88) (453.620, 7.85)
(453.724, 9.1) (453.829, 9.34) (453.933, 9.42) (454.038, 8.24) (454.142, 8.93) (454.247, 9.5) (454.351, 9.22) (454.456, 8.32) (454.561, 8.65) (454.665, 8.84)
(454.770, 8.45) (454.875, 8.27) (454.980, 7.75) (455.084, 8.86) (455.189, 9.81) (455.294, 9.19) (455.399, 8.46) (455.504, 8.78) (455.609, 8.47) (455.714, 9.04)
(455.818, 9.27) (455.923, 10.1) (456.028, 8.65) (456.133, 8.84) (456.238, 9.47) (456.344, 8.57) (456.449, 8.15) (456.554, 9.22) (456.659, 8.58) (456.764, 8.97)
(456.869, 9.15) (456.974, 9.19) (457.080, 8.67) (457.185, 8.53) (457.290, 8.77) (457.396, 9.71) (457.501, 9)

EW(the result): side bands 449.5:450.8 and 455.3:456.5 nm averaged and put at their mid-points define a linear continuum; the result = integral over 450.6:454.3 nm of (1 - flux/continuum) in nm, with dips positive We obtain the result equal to 0.117 nm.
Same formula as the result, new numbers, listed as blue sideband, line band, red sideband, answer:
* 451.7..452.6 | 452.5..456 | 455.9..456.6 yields 0.16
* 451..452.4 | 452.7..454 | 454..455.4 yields 0.12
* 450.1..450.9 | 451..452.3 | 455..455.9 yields 0.00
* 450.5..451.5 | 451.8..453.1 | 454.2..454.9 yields 0.08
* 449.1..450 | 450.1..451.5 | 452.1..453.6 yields -0.13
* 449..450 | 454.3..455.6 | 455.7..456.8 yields 0.03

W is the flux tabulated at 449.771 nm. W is 9.17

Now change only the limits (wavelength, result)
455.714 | 9.04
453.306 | 8.04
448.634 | 9.16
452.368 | 8.28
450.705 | 8.77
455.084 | 8.86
